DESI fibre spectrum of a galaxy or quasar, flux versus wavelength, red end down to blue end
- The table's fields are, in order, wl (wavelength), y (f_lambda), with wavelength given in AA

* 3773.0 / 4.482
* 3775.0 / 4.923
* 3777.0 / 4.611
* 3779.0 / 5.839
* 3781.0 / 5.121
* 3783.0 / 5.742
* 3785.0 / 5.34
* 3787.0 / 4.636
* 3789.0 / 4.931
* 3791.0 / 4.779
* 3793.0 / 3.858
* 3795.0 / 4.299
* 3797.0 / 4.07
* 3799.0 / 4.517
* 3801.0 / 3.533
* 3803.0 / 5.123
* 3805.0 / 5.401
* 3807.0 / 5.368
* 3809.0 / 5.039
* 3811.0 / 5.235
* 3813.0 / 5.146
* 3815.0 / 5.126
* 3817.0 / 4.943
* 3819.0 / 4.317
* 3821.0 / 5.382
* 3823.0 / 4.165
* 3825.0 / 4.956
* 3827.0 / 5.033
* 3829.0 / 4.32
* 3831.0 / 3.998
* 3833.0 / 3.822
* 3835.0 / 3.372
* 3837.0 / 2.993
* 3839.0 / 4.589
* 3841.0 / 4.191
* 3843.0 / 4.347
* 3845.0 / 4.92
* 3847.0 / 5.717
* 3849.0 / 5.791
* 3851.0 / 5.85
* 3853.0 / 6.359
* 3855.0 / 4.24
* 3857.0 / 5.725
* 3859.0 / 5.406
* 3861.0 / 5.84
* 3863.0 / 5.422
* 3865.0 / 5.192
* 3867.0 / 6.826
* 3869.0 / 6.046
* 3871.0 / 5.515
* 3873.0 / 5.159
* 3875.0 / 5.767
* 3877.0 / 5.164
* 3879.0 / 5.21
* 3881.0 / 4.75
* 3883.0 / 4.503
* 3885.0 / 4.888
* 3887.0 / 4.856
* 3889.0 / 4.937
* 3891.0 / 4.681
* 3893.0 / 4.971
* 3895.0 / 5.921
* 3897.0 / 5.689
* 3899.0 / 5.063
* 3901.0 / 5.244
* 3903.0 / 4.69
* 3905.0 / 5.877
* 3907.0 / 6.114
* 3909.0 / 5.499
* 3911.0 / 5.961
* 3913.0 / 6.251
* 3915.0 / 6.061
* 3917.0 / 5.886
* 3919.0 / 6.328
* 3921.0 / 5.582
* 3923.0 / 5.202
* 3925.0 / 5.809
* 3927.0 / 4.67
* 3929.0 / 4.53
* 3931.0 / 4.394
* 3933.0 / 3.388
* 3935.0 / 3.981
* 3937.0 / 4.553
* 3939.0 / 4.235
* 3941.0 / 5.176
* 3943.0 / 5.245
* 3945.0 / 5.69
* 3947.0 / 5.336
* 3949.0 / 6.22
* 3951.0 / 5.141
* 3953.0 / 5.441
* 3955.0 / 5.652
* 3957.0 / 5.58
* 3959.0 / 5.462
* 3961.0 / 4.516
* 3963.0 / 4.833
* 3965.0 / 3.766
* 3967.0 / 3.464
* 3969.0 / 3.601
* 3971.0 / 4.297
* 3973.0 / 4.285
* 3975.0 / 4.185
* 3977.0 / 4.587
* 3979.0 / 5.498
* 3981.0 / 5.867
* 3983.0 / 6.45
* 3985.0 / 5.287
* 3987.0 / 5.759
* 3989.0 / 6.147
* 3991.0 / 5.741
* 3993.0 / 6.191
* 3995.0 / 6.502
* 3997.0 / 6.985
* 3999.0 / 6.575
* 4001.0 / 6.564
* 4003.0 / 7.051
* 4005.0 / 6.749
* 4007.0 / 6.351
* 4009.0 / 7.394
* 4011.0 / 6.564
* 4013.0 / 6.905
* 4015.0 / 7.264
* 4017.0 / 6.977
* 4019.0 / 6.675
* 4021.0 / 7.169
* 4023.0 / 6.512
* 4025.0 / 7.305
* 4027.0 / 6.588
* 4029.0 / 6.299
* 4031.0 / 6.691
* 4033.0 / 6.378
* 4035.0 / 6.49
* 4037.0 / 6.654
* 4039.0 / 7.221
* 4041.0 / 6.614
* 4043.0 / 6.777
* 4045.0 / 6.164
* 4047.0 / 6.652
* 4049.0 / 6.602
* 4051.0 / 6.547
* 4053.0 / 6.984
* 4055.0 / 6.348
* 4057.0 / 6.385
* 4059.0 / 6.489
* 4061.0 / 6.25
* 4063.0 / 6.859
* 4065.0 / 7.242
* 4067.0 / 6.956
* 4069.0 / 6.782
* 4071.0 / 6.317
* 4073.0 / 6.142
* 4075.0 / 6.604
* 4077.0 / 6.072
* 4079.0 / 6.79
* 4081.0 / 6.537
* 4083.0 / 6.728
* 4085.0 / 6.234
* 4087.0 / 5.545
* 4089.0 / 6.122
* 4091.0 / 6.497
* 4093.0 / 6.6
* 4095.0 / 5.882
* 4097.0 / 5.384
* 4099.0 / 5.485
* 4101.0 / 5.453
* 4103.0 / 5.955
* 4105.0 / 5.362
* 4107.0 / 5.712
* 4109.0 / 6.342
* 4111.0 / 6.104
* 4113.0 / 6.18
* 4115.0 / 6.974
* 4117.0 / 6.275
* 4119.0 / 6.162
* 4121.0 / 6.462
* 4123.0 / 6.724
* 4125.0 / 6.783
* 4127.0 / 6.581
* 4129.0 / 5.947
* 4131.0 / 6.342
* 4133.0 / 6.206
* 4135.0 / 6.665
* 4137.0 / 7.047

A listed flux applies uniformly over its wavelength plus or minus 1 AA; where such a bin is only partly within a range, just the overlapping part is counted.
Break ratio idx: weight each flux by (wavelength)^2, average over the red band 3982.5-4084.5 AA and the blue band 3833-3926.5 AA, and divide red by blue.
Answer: 1.35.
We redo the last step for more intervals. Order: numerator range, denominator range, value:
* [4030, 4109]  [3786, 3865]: 1.50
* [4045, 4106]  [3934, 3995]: 1.31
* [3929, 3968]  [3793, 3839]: 1.14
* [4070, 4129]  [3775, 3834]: 1.51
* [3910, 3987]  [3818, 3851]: 1.19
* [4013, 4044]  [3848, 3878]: 1.31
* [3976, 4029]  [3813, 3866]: 1.44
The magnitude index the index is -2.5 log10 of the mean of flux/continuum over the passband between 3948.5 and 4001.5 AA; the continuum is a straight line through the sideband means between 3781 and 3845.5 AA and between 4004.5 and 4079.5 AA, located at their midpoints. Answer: 0.142 mag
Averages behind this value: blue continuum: 4.61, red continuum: 6.68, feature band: 5.34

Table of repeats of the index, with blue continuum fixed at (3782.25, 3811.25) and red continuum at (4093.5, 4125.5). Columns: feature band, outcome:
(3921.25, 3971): 0.12 mag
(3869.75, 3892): 0.01 mag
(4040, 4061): -0.13 mag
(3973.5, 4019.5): -0.12 mag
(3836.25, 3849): 0.08 mag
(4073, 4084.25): -0.10 mag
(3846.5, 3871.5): -0.13 mag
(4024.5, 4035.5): -0.15 mag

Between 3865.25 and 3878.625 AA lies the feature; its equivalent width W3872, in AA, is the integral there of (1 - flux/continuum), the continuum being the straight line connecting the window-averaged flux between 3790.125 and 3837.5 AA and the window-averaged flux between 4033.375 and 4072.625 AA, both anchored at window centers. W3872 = -1.68 AA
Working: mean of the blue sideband 4.55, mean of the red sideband 6.64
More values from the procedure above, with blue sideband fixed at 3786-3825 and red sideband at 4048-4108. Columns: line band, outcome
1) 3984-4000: -0.9 AA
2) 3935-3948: 1.3 AA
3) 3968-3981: 2.7 AA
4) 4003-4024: -3.3 AA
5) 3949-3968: 2.2 AA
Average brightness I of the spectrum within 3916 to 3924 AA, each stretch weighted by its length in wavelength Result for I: 5.75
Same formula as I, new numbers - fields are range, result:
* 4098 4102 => 5.47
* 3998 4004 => 6.73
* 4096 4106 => 5.53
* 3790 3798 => 4.25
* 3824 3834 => 4.43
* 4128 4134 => 6.17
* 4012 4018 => 7.05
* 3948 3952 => 5.68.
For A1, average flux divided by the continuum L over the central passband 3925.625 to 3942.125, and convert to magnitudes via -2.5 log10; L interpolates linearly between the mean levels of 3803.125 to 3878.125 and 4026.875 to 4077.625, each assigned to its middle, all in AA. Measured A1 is 0.28 mag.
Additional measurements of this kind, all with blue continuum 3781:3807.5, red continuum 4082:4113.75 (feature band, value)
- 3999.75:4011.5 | -0.21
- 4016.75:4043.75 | -0.18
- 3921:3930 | 0.03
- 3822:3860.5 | 0.04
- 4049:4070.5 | -0.15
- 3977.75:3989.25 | -0.05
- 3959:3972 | 0.28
